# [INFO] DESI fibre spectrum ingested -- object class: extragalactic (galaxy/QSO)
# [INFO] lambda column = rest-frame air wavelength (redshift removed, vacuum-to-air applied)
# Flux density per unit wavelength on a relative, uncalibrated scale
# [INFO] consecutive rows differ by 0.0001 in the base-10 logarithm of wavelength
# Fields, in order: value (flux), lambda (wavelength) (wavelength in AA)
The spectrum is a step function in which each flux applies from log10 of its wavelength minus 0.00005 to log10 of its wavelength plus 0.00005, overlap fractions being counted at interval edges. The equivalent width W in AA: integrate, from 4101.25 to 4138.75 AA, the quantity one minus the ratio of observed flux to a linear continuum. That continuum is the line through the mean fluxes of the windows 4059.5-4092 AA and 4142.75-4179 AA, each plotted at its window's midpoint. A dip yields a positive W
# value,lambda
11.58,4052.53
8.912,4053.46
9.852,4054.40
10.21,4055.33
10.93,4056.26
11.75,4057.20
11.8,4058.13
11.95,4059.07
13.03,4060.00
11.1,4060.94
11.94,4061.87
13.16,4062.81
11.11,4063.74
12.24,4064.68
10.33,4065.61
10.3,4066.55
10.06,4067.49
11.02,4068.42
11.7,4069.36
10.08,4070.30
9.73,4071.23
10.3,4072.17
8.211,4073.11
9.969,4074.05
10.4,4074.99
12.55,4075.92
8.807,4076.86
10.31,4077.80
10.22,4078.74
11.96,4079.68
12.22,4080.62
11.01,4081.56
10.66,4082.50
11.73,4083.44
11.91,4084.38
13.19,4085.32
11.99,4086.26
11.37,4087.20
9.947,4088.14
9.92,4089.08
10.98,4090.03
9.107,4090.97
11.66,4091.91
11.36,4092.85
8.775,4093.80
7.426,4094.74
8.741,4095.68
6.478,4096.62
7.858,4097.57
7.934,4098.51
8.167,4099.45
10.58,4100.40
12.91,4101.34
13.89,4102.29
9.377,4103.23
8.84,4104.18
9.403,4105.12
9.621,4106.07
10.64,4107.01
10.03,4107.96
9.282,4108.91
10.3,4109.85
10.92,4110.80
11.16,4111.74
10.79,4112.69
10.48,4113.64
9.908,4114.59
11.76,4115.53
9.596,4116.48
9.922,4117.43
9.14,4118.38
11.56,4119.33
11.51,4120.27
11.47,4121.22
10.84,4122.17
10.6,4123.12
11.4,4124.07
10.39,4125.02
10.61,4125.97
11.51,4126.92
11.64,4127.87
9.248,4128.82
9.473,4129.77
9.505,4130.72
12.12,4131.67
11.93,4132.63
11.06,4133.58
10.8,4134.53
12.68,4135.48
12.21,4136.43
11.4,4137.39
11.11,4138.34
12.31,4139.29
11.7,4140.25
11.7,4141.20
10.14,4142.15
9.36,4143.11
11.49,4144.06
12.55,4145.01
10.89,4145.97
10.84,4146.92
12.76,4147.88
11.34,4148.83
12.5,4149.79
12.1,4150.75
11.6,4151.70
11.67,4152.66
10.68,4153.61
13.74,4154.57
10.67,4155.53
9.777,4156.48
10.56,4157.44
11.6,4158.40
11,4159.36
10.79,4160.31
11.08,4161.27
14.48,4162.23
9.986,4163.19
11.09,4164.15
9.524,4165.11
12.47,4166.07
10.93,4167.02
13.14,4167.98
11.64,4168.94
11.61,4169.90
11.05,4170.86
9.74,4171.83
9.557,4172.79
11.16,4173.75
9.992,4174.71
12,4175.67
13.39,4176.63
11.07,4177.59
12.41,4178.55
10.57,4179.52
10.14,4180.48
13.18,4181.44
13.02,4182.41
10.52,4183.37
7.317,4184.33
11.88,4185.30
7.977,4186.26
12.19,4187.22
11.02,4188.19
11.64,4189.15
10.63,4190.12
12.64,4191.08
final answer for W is 1.4 AA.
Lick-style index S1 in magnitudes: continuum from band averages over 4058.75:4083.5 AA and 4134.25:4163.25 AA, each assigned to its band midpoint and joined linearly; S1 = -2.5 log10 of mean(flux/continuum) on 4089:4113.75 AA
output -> 0.134 mag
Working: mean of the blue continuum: 10.9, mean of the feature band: 9.86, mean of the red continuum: 11.5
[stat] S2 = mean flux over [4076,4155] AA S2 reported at 10.8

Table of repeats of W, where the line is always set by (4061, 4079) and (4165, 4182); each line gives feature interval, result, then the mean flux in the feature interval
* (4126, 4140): -0.1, 11.2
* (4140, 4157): -0.3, 11.4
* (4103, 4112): 0.8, 9.95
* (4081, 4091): -0.4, 11.2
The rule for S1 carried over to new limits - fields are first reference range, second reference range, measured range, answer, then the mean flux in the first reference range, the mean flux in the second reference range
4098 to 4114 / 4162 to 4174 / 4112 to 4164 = -0.04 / 10.2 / 11.2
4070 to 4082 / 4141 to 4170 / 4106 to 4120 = 0.05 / 10.4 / 11.4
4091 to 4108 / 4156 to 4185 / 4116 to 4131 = -0.04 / 9.63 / 11.2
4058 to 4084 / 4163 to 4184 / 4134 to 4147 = -0.02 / 11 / 11.3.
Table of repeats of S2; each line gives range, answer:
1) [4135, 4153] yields 11.6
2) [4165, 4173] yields 11.2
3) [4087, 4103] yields 9.8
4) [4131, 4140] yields 11.7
